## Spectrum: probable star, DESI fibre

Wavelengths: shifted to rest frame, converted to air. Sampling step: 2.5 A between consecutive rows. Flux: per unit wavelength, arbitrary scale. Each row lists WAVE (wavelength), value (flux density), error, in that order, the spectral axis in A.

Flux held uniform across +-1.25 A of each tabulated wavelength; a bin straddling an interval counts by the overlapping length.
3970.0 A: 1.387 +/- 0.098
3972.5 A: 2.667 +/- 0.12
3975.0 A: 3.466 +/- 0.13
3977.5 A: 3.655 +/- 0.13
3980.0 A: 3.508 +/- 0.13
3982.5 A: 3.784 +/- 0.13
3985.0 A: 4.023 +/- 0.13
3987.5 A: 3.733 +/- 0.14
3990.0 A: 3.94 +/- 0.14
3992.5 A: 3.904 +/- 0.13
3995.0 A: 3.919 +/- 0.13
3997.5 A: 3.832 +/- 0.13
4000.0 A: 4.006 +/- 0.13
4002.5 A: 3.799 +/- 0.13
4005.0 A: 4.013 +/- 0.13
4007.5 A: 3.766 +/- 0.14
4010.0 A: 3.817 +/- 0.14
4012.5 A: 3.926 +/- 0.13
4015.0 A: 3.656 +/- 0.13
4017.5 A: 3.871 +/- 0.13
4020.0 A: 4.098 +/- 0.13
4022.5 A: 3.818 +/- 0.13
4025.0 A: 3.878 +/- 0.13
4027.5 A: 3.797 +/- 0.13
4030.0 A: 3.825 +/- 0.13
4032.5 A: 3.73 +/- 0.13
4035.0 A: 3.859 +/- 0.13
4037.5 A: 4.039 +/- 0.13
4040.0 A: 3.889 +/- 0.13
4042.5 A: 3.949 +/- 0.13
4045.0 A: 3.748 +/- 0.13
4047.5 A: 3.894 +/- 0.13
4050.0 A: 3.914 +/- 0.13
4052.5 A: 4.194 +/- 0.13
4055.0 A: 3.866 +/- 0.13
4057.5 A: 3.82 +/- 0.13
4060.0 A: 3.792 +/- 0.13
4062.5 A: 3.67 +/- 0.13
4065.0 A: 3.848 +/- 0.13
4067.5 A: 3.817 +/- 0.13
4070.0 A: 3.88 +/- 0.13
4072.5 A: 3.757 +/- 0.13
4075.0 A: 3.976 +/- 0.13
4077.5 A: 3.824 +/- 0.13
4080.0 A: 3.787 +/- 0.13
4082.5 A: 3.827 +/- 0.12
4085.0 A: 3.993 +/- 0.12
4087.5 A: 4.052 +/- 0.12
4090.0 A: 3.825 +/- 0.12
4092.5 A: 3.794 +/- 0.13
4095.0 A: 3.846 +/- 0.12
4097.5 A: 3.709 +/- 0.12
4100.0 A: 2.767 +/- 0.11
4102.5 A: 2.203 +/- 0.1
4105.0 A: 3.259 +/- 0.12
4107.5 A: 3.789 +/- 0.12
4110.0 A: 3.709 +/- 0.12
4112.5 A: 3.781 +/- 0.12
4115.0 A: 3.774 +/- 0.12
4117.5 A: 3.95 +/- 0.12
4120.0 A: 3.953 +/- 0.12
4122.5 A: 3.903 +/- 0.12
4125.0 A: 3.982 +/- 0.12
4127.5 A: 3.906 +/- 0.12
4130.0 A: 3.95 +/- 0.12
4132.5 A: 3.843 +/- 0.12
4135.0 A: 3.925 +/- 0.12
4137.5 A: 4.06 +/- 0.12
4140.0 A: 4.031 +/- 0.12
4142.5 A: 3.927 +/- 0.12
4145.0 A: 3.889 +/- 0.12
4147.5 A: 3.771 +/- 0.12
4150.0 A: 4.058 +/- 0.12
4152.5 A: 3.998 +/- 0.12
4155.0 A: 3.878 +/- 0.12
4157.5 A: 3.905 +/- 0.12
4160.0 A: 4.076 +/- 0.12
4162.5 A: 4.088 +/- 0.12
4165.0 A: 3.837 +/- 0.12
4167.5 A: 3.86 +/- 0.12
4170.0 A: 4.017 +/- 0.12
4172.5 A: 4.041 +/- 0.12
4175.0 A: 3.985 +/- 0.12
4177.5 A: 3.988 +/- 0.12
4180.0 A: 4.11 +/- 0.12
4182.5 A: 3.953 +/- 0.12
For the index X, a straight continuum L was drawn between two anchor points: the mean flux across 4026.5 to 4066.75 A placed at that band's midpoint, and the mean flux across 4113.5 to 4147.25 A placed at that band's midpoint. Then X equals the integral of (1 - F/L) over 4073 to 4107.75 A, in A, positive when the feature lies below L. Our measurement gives 2.5 A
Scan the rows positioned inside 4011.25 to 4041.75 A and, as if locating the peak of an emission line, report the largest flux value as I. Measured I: 4.098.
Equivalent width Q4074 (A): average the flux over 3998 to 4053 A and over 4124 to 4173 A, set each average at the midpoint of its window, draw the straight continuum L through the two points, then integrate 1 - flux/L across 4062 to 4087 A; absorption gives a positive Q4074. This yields 0.4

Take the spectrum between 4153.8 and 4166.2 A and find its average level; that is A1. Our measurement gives 3.96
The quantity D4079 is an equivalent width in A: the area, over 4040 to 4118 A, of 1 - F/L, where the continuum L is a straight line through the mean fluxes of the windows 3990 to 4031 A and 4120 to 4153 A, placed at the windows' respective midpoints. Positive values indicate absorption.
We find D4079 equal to 3.3 A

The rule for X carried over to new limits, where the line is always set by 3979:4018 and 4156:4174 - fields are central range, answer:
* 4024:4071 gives 0.2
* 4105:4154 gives 0.7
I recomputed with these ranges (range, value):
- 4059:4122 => 4.052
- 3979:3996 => 4.023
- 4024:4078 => 4.194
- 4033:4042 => 4.039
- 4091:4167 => 4.088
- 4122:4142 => 4.06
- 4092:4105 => 3.846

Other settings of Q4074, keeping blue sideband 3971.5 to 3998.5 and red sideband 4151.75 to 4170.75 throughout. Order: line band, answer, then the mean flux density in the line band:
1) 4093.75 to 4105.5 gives 2.2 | 3.15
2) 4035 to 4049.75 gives -0.5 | 3.9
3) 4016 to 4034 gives -0.5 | 3.86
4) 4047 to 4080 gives -0.5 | 3.86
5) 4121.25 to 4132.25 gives -0.1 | 3.93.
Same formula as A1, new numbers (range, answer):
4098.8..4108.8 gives 3.01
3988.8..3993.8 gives 3.92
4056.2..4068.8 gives 3.79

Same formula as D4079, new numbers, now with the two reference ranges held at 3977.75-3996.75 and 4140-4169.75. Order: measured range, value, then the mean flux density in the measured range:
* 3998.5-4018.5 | -0.10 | 3.86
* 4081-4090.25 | -0.09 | 3.93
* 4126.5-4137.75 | 0.00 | 3.93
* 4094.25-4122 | 2.71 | 3.53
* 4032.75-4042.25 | -0.13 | 3.91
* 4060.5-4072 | 0.23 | 3.8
